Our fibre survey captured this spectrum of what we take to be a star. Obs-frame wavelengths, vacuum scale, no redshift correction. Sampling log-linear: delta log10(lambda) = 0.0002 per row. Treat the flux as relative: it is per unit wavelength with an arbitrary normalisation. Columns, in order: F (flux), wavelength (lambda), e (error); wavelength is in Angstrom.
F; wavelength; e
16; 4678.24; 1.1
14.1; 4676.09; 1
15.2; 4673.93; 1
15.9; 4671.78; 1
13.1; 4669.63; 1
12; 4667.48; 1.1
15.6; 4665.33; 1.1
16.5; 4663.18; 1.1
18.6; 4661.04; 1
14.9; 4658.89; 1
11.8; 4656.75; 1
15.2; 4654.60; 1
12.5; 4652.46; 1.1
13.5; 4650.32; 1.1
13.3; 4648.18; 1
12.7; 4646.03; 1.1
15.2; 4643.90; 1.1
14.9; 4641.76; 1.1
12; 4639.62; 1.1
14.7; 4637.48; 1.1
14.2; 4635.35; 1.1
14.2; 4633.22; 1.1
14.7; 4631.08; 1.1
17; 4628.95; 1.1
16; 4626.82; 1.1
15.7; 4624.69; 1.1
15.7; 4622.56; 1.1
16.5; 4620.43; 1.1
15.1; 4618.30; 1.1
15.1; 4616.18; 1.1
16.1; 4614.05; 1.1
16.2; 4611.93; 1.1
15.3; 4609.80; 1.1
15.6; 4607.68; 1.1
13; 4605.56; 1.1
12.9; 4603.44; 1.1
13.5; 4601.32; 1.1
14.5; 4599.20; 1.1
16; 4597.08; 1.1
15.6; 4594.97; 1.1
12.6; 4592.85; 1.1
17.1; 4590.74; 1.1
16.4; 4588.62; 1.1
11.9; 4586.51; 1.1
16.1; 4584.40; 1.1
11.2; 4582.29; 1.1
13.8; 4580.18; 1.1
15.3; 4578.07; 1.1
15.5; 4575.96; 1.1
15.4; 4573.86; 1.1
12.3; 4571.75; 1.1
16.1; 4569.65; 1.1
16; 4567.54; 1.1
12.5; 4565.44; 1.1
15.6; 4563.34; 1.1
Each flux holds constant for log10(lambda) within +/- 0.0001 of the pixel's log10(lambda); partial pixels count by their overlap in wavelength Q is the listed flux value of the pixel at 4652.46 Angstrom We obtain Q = 12.5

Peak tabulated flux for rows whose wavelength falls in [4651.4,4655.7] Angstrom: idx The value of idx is 15.2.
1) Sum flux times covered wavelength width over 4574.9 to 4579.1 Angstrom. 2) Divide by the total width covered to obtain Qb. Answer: 15.4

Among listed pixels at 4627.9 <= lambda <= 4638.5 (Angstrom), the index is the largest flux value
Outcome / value 17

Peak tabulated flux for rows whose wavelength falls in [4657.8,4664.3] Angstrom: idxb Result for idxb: 18.6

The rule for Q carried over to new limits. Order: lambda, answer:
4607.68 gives 15.6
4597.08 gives 16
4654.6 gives 15.2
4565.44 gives 12.5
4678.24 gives 16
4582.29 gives 11.2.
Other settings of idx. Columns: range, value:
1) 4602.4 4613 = 16.2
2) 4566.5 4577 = 16.1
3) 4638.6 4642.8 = 14.9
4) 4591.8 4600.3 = 16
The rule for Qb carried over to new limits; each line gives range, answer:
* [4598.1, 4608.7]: 13.9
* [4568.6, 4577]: 14.8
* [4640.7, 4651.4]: 13.9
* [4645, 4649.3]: 13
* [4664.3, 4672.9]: 14.2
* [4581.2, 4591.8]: 14.5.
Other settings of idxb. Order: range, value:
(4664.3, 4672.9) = 15.9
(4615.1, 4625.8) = 16.5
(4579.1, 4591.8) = 17.1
